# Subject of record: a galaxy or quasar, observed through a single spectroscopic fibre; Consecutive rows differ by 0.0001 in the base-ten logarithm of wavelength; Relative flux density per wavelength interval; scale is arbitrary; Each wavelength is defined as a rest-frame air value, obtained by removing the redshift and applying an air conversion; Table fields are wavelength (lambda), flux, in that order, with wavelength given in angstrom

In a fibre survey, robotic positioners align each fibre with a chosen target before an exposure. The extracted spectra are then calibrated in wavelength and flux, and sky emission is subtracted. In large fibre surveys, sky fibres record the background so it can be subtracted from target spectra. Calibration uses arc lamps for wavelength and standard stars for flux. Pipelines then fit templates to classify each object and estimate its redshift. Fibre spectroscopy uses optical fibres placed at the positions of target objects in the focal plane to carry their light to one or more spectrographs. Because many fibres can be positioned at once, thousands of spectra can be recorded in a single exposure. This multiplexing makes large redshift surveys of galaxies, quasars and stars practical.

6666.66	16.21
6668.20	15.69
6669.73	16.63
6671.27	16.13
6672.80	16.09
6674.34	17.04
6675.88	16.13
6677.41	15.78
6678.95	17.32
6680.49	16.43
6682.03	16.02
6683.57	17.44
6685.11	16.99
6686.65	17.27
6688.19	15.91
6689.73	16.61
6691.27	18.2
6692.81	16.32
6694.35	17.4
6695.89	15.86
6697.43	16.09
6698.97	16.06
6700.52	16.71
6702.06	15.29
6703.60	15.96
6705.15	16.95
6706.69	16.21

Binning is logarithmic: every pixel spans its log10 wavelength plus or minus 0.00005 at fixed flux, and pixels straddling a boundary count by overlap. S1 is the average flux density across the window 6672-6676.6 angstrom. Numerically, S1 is 16.4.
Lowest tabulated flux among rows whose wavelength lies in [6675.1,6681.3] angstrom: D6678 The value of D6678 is 15.78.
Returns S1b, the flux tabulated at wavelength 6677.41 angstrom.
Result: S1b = 15.78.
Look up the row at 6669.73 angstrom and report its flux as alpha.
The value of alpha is 16.63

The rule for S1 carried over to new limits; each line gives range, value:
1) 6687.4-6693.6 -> 16.8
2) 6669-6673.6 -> 16.3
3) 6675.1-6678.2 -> 16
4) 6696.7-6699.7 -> 16.1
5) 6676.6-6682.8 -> 16.4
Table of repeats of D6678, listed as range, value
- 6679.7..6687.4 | 16.02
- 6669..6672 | 16.13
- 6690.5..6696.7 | 15.86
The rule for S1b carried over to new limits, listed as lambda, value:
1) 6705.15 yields 16.95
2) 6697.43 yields 16.09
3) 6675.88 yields 16.13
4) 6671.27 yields 16.13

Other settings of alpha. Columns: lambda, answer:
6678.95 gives 17.32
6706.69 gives 16.21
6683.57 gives 17.44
